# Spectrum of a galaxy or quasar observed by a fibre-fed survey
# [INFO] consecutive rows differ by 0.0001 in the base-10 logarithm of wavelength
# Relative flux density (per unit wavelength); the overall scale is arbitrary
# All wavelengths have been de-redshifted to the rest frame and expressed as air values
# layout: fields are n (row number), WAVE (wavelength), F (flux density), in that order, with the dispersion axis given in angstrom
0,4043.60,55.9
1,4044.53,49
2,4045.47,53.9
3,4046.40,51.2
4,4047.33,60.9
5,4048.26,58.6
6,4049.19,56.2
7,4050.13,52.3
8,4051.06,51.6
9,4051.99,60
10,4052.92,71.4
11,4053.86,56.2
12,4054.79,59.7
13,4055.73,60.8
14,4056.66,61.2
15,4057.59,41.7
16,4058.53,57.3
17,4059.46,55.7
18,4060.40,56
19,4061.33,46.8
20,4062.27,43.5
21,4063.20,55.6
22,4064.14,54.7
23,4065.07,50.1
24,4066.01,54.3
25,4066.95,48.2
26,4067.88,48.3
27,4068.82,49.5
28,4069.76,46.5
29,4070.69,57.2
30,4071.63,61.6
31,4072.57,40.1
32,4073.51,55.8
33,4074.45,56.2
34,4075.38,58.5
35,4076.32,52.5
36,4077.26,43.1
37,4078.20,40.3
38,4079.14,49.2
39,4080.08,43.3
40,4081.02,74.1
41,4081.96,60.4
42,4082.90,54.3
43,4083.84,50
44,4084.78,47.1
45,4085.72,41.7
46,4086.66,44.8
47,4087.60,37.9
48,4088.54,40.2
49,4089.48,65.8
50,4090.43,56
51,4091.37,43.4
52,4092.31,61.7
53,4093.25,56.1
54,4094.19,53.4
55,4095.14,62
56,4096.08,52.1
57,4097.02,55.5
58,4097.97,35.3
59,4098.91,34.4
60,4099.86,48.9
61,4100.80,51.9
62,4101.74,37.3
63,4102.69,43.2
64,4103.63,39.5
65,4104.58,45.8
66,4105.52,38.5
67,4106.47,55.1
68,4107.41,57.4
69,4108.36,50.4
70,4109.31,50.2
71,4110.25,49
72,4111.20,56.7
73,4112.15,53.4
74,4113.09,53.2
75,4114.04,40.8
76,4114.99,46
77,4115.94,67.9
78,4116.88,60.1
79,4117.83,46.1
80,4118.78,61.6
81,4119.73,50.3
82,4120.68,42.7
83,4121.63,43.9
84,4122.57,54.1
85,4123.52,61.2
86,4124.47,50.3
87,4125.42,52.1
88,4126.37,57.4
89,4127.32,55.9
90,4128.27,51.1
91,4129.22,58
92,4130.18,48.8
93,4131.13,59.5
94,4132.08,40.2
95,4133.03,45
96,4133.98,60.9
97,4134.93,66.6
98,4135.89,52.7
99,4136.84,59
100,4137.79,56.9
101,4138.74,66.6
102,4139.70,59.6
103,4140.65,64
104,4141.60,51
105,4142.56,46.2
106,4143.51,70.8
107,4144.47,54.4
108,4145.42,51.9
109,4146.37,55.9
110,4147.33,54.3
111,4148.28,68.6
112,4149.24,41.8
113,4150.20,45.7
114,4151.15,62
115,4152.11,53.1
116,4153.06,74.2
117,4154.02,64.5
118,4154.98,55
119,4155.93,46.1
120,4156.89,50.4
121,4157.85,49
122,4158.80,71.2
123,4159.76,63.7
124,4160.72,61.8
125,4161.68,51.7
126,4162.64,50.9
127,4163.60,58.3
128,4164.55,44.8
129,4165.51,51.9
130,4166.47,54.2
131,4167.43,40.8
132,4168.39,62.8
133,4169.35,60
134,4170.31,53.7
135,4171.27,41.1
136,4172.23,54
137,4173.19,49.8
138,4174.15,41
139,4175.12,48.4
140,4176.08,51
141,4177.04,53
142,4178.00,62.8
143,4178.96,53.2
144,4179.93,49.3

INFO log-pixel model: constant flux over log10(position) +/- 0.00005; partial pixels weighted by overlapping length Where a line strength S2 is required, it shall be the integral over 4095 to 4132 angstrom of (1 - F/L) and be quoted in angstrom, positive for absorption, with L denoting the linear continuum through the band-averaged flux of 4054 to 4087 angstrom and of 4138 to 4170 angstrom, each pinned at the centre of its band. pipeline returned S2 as 2.6 angstrom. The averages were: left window 52.1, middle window 50.5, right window 56.3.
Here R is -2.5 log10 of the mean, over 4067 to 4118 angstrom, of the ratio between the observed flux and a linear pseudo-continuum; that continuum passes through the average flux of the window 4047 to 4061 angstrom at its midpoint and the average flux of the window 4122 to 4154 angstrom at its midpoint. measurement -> 0.13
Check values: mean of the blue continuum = 57.2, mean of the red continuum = 56.1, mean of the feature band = 50.4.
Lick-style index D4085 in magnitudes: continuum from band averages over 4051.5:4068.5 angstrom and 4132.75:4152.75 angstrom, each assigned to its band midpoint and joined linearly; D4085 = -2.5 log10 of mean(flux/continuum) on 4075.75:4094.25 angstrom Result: 0.09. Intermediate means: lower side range 54.5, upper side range 56.8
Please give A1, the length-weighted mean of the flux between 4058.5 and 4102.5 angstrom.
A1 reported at 50.7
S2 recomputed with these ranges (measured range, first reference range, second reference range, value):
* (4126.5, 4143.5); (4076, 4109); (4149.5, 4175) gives -1.20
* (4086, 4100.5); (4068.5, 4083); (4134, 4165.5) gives 1.06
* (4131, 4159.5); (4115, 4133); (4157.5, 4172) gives -1.50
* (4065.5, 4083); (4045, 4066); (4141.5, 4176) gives 0.89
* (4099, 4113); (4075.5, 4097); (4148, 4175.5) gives 1.09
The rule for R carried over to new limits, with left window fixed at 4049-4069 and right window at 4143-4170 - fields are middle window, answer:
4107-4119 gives 0.04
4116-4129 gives 0.04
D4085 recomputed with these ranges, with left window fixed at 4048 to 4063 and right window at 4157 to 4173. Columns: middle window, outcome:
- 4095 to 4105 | 0.21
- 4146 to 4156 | -0.05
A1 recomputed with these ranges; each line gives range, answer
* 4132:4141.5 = 57.6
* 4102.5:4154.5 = 54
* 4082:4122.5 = 49.7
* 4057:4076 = 52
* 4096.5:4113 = 47.4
